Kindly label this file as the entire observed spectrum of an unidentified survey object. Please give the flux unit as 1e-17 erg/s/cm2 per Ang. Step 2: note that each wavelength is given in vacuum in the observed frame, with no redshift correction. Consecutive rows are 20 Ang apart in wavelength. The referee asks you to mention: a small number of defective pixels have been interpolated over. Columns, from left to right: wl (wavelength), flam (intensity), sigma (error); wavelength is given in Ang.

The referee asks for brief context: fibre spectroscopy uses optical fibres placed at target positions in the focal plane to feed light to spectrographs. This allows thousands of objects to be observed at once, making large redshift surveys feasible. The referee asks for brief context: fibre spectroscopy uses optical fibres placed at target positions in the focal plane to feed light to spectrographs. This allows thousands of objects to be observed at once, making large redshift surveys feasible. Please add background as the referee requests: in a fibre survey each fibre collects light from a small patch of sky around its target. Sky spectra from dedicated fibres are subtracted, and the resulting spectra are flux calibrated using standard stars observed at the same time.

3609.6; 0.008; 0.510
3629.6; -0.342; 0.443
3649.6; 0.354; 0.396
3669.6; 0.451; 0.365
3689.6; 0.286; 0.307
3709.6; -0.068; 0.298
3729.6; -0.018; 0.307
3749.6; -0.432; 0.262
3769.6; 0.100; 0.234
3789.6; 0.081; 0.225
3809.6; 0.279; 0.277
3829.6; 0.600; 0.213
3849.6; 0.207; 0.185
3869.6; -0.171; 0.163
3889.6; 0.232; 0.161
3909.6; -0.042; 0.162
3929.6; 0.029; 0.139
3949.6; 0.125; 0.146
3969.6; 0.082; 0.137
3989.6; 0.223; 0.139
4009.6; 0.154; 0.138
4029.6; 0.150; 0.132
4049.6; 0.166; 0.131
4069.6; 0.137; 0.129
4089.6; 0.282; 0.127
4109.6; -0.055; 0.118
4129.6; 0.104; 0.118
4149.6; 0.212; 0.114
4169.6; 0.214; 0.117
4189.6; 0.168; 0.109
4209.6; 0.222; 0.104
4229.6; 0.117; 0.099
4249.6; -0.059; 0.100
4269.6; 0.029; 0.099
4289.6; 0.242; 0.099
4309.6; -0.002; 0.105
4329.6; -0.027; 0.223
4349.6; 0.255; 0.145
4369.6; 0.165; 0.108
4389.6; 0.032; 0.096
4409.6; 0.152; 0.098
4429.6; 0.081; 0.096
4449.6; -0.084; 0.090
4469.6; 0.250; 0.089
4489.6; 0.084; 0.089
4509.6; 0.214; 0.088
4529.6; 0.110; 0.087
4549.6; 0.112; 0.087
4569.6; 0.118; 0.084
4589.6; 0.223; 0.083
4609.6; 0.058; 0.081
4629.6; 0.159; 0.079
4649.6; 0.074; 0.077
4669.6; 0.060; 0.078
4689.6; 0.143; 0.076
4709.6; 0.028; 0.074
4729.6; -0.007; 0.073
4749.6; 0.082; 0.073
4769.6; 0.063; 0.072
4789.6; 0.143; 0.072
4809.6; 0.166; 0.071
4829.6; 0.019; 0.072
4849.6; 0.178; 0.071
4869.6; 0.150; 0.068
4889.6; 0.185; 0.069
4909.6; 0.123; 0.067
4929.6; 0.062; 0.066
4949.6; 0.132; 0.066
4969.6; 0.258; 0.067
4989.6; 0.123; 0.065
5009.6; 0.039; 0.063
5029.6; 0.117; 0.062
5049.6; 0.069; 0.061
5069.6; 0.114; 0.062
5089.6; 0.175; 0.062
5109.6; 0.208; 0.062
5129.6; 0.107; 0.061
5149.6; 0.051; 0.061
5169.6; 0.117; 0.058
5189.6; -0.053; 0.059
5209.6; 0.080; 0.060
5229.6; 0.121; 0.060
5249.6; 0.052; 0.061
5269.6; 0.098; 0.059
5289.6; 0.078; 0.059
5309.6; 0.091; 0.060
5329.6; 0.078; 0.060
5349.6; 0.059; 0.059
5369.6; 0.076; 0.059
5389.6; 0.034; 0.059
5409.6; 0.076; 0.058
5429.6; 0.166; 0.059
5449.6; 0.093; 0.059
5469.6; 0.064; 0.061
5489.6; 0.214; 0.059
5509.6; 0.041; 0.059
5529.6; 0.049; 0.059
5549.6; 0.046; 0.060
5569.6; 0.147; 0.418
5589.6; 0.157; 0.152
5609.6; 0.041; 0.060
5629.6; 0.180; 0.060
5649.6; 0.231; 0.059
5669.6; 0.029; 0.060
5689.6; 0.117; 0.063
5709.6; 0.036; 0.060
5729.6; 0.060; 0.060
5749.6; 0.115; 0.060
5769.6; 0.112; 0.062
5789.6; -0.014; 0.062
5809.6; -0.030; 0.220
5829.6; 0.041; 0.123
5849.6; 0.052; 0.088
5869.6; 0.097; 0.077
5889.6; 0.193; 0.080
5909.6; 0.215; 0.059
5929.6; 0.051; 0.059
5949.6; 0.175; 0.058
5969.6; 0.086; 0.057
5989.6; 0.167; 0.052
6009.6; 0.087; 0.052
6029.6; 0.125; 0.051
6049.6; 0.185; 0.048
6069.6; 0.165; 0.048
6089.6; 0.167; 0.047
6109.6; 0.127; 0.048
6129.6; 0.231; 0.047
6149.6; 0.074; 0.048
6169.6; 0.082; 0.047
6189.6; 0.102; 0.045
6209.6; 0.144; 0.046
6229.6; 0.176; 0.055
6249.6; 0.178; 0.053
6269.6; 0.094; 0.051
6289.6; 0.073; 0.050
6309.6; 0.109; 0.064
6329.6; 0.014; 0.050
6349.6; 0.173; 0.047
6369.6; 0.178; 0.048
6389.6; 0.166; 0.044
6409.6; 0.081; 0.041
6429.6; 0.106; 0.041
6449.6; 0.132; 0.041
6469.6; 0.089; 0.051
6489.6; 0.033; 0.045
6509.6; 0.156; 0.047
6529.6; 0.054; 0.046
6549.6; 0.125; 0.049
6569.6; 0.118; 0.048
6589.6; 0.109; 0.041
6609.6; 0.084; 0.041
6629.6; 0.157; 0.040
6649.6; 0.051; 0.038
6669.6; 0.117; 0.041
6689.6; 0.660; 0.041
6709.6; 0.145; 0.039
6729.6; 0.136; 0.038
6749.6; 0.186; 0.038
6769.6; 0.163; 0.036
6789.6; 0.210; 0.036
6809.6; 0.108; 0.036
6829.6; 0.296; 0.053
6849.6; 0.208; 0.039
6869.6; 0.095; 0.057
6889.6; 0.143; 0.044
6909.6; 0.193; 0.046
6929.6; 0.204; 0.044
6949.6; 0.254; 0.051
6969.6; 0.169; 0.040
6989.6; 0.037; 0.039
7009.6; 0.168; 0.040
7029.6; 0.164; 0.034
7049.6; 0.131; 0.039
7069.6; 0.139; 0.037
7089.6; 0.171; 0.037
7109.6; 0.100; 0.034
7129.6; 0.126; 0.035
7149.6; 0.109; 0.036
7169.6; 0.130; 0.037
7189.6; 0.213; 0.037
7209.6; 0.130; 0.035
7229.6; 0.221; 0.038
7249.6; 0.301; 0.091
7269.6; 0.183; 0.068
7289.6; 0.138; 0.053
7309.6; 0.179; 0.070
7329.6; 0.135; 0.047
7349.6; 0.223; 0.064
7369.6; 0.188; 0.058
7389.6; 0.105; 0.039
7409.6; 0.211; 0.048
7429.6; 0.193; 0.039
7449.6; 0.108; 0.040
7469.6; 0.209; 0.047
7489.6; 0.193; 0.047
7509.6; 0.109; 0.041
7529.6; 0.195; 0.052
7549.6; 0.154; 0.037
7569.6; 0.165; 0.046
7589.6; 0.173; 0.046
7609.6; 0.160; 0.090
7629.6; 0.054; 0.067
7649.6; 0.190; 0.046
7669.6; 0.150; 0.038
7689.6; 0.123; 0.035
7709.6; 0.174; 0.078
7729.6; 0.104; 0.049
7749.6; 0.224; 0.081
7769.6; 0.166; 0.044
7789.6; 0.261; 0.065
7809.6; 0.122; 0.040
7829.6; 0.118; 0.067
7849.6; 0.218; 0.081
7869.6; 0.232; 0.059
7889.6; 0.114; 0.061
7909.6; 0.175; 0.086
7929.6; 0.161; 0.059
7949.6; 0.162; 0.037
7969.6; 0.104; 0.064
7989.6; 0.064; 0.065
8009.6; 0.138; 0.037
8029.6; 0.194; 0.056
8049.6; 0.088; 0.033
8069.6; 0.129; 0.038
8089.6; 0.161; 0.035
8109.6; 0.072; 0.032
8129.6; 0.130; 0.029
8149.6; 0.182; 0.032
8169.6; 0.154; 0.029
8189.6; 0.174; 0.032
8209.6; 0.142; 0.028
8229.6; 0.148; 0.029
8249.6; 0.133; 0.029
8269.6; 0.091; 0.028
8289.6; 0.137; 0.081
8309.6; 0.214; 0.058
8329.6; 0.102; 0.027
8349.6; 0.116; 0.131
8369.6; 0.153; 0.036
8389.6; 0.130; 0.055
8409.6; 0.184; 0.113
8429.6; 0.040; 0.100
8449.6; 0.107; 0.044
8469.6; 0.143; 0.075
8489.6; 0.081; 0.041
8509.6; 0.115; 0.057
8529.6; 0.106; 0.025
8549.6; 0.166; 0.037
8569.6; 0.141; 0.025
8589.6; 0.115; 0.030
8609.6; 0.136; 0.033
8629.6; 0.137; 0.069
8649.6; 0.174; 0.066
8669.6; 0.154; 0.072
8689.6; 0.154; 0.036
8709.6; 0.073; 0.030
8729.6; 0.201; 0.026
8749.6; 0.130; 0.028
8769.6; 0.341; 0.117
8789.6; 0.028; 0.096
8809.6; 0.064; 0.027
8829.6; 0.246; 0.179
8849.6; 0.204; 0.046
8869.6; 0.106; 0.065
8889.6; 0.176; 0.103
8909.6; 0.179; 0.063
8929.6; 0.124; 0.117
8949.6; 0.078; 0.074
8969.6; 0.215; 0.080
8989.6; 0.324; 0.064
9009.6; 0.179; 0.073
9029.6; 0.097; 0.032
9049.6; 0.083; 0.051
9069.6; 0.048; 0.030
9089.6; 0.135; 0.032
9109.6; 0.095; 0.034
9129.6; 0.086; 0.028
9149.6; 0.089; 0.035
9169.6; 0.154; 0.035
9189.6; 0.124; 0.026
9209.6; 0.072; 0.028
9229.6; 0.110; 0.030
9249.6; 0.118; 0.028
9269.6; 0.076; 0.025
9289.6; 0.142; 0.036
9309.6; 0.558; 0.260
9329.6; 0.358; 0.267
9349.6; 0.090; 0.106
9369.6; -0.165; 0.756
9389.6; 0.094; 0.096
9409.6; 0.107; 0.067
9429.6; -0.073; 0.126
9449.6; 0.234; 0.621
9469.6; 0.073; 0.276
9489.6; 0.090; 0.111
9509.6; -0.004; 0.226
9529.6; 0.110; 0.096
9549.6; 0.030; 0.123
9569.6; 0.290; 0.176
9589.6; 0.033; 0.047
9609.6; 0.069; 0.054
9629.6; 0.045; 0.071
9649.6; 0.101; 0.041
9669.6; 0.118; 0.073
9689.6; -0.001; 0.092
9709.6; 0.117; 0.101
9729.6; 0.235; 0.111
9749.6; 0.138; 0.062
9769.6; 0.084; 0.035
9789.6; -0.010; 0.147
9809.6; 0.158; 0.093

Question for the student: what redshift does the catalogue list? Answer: 0.79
